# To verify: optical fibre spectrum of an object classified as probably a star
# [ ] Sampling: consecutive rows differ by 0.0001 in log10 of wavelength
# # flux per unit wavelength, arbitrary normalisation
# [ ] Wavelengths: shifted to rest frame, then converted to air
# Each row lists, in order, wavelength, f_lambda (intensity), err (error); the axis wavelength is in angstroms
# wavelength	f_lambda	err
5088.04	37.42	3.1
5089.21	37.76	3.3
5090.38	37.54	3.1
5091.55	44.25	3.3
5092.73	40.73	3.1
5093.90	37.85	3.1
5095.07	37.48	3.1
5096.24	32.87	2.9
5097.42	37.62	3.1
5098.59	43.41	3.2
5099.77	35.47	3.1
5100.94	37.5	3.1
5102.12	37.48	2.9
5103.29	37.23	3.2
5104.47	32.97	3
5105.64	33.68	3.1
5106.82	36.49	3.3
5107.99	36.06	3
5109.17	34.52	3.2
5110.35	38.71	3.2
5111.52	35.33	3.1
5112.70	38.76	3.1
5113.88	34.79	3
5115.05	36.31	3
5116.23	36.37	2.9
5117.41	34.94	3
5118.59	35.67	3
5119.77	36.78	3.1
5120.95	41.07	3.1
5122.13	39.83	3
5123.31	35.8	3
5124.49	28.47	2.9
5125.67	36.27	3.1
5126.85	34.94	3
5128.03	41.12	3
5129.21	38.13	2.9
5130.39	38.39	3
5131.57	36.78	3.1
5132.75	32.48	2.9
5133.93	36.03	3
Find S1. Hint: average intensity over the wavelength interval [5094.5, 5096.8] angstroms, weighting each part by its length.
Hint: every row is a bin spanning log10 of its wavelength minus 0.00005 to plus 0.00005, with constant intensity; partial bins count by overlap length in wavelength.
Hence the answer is 35.2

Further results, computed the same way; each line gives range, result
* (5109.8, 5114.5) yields 36.9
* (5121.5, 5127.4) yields 35.1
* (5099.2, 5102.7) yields 36.8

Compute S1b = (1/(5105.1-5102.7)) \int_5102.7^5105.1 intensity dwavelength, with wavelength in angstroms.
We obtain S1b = 35.2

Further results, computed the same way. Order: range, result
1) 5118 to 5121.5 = 37.8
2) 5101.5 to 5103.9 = 37.2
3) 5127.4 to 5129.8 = 39.6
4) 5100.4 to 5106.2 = 35.8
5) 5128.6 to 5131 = 38.3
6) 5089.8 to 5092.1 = 40.9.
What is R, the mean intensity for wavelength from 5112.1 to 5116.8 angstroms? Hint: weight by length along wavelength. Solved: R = 36.6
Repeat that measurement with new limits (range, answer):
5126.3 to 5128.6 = 38.1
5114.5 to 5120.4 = 36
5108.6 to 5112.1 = 36.2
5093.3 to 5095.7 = 37.7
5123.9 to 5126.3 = 32.4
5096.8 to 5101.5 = 38.4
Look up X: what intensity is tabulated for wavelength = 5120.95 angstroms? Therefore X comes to 41.07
